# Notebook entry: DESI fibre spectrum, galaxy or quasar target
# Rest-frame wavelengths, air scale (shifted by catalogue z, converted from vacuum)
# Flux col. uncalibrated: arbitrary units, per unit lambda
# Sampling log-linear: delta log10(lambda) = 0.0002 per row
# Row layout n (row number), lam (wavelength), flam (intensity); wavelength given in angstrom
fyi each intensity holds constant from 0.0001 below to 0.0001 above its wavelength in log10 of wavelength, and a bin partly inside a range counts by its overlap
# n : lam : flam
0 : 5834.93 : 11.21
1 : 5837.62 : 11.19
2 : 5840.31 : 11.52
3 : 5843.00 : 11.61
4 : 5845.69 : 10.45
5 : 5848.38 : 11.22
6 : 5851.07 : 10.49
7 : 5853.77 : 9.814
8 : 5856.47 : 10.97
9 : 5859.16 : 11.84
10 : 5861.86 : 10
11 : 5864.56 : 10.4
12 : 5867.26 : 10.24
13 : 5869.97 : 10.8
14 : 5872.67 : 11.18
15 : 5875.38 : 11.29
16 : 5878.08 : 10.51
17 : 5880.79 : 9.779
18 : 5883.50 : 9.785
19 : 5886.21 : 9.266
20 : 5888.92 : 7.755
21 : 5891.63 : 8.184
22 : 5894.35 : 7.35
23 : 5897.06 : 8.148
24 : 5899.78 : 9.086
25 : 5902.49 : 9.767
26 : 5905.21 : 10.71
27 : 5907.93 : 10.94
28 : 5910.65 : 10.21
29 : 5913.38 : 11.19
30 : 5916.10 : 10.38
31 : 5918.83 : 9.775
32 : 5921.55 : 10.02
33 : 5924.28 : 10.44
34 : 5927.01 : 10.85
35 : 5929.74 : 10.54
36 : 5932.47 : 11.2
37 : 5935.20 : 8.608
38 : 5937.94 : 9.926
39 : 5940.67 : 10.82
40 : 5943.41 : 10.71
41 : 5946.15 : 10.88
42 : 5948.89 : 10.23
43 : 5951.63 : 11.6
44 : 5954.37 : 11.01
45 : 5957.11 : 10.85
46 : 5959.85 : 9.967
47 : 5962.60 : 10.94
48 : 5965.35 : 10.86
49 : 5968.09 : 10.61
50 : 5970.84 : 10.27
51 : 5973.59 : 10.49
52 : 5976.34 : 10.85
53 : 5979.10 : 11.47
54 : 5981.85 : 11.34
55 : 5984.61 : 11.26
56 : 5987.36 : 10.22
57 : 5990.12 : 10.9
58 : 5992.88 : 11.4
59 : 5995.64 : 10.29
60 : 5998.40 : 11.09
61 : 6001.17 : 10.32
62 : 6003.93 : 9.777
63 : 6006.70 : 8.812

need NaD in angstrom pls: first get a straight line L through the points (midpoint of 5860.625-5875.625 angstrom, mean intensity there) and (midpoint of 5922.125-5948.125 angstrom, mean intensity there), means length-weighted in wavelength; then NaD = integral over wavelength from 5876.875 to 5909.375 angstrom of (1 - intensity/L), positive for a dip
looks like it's 3.9 angstrom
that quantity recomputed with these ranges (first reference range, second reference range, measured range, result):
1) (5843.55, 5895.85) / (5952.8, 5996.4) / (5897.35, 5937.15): 0.8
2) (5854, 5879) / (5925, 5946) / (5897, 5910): 0.8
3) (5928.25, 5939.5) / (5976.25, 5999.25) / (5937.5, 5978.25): -0.8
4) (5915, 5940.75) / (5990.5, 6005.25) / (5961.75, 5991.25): -1.0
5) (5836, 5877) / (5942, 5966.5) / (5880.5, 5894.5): 2.7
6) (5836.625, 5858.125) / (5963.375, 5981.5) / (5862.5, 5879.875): 0.3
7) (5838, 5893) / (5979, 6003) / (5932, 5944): 0.6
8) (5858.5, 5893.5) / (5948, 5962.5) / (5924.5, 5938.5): 0.4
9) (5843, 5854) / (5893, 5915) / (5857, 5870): -0.3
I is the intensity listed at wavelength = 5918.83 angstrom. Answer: 9.775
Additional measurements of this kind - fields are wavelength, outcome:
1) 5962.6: 10.94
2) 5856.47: 10.97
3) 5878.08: 10.51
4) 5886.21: 9.266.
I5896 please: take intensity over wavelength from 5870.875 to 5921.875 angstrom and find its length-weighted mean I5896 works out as 9.76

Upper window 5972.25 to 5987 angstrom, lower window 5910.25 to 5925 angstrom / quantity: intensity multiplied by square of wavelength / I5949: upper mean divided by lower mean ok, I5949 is 1.09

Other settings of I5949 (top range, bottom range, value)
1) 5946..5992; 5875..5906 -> 1.21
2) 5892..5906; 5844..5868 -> 0.85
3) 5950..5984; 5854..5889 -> 1.08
